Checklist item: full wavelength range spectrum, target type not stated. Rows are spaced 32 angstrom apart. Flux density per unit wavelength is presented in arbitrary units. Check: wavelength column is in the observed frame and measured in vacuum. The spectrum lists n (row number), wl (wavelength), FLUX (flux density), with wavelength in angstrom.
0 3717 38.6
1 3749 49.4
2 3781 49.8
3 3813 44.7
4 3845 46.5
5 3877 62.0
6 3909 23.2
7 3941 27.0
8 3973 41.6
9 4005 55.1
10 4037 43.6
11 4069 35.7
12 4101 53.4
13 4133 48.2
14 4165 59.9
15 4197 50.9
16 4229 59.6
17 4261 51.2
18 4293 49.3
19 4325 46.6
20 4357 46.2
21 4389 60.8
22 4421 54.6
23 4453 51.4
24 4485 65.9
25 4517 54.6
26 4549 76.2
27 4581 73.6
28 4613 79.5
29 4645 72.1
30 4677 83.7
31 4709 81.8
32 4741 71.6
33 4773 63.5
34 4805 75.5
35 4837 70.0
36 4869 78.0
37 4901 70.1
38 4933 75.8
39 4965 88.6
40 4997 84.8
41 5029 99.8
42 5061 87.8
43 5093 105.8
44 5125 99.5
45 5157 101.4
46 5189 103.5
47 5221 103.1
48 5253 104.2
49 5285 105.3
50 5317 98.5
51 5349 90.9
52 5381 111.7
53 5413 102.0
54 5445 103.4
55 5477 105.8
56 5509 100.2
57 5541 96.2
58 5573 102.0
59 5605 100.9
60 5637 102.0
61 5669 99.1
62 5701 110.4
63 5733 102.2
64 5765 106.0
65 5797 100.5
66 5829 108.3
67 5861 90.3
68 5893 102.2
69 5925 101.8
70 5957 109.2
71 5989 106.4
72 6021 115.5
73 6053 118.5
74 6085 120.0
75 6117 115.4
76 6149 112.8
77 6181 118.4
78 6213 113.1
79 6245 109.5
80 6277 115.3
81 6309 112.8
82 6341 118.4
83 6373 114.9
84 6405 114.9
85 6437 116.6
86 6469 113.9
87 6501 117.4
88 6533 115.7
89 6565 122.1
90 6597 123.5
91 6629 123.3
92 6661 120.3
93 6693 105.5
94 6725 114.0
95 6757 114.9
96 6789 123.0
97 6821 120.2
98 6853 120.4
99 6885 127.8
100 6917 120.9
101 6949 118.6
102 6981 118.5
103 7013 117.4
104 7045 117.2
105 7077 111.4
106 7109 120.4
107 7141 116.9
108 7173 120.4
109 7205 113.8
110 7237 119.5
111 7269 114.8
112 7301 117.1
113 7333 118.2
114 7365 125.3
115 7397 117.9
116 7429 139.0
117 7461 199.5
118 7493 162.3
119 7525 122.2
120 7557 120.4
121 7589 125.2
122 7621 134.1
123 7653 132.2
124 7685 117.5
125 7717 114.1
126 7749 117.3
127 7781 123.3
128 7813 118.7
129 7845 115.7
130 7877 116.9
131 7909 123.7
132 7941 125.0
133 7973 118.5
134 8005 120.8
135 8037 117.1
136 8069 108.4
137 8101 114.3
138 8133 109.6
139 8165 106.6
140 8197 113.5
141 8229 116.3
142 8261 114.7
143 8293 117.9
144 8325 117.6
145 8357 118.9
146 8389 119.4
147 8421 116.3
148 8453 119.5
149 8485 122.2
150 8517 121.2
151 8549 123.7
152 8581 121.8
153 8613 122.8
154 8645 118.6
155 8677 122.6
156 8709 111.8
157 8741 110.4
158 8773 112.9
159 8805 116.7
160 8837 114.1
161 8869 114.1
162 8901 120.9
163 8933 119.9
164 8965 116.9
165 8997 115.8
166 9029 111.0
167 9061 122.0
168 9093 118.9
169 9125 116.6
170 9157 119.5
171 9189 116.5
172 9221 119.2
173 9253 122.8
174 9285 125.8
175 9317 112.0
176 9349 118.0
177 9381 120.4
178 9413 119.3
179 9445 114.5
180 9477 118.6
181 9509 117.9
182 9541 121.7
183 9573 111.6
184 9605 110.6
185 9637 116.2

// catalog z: 0.136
